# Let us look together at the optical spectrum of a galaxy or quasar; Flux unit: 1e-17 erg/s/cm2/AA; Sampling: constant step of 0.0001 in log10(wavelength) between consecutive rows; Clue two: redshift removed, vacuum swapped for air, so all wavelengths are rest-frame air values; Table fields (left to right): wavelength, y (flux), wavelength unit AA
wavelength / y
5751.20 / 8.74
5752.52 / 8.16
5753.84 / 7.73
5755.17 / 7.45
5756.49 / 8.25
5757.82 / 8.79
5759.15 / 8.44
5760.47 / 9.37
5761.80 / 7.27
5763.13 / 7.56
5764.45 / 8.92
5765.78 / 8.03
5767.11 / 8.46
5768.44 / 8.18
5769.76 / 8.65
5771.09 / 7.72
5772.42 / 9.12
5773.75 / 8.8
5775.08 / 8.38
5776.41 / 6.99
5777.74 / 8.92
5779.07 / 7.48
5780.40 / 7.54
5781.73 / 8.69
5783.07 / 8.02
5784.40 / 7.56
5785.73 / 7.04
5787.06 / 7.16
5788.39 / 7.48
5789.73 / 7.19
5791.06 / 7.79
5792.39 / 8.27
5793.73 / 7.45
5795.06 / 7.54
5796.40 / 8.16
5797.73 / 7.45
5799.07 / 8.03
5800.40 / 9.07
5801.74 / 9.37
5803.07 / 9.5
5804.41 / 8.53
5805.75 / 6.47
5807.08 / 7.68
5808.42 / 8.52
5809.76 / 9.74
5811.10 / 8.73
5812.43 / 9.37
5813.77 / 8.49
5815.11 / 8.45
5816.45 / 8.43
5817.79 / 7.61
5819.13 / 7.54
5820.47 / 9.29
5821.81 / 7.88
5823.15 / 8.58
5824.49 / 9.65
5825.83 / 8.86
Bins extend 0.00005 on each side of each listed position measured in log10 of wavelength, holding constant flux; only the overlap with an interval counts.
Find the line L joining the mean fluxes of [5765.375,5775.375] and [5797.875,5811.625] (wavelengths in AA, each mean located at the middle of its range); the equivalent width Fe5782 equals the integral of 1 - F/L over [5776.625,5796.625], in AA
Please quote 1.8 AA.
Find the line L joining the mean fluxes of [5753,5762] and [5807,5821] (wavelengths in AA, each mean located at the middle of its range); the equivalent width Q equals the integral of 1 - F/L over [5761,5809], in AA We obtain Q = 2.06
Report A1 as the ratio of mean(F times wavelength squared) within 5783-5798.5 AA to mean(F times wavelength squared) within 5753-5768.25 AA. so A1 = 0.9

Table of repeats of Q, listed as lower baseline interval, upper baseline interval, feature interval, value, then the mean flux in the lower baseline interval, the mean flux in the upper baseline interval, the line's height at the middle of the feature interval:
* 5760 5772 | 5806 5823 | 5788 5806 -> 0.6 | 8.24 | 8.43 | 8.36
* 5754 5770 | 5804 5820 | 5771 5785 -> 0.2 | 8.25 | 8.31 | 8.27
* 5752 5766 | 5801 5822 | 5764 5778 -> -0.2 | 8.18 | 8.49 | 8.25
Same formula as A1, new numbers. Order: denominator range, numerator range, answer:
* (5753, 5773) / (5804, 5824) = 1.03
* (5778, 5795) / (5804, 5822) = 1.10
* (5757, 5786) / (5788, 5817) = 1.02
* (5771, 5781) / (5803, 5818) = 1.05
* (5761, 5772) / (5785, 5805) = 0.99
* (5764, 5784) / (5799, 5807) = 1.04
